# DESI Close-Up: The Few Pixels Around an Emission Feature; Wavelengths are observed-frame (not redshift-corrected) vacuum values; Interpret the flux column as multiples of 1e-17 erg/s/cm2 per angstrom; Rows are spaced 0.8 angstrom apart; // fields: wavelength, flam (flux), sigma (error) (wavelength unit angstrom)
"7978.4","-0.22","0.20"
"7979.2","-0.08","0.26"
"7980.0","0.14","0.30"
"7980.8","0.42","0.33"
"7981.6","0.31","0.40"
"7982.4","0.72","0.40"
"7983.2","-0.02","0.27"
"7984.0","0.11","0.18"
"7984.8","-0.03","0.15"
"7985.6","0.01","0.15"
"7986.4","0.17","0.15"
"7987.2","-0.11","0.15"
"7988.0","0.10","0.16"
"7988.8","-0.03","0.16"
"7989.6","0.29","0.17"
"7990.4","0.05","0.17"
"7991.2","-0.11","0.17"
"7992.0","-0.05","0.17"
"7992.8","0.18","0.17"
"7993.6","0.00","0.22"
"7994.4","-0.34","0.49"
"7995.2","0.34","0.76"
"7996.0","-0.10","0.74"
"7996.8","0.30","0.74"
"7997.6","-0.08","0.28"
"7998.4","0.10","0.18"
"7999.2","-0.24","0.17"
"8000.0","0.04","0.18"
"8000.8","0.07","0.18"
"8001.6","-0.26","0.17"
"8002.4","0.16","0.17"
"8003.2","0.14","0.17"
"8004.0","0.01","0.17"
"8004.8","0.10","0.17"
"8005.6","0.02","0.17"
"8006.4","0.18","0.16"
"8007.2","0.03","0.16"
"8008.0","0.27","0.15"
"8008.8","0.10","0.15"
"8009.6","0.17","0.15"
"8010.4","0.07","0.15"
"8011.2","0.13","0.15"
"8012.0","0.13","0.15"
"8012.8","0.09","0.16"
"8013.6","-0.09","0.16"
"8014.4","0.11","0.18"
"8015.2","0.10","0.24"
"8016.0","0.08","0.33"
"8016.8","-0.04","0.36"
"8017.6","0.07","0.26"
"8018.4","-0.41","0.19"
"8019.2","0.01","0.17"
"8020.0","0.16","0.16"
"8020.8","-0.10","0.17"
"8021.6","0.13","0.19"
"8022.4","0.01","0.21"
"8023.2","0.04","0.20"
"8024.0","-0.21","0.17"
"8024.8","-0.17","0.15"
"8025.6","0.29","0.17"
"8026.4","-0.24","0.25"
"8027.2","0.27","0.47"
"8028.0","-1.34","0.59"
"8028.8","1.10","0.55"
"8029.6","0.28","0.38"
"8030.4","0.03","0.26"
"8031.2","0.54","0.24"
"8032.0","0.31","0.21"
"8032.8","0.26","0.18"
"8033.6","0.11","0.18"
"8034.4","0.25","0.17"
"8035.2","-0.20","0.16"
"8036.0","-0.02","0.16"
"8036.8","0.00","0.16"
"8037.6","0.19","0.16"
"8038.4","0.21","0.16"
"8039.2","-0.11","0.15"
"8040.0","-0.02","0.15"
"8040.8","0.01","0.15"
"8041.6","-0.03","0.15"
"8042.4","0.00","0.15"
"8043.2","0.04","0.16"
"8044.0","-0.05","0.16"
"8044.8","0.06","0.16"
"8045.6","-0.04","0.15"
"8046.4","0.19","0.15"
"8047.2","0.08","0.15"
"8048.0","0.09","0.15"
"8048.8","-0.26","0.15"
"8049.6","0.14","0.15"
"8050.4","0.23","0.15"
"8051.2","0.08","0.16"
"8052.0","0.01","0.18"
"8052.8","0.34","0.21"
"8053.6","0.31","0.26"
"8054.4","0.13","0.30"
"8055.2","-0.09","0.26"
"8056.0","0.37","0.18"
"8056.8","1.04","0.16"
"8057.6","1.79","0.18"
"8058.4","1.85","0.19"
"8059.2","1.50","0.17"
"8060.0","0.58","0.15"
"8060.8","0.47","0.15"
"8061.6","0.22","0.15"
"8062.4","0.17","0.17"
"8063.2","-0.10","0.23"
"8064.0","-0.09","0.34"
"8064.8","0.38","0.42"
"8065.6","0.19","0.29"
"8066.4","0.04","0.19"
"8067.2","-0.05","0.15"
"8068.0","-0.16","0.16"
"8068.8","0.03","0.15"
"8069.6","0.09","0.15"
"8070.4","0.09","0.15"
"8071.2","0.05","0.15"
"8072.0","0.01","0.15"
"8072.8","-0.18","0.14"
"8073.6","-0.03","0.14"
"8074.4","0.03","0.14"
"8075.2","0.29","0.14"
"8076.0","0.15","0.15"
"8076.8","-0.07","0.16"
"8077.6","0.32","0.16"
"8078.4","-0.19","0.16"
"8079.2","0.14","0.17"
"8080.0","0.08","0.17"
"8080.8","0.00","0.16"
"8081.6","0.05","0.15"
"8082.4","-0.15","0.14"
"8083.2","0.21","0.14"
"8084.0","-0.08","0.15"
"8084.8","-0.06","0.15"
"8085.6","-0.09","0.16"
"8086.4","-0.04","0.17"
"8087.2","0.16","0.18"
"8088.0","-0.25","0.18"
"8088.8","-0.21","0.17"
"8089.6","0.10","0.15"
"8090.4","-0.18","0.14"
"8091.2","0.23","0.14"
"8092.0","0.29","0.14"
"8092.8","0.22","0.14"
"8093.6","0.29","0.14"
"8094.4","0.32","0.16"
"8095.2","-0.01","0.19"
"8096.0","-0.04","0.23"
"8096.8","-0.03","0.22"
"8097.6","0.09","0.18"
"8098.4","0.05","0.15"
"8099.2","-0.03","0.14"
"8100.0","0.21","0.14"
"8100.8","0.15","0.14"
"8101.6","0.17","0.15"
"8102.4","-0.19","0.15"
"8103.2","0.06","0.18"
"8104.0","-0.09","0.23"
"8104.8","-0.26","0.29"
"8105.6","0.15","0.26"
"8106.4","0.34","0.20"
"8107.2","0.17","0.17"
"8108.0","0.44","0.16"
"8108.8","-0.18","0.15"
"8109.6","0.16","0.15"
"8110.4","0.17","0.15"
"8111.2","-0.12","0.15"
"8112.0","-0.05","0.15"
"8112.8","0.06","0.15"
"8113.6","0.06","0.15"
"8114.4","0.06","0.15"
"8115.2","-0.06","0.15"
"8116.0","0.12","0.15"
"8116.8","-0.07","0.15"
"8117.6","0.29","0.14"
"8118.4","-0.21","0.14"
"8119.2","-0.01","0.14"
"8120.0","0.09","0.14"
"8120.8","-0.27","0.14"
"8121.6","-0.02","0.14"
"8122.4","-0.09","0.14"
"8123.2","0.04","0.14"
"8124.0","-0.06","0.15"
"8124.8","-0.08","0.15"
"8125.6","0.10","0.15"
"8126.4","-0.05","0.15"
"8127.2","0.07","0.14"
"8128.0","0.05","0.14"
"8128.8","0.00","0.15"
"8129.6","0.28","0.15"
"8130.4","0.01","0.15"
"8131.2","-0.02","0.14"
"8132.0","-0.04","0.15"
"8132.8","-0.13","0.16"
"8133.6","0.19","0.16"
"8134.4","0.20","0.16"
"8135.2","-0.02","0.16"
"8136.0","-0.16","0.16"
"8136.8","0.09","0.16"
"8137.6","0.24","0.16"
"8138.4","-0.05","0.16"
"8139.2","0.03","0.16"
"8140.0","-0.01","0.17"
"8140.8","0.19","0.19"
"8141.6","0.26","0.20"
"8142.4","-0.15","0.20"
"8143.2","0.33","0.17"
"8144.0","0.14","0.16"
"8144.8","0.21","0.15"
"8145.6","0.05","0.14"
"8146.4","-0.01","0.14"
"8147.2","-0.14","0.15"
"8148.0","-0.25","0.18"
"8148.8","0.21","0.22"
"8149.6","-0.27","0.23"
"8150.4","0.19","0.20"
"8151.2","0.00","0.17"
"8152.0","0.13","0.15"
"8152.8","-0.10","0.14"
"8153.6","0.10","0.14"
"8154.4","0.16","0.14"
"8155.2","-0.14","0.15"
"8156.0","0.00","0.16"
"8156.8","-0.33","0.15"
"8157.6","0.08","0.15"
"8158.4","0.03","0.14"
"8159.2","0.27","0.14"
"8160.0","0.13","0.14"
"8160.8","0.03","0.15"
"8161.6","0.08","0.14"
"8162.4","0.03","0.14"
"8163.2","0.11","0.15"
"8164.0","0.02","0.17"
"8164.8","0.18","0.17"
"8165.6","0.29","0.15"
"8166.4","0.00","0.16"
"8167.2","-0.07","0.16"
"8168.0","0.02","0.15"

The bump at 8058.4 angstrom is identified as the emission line Hbeta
